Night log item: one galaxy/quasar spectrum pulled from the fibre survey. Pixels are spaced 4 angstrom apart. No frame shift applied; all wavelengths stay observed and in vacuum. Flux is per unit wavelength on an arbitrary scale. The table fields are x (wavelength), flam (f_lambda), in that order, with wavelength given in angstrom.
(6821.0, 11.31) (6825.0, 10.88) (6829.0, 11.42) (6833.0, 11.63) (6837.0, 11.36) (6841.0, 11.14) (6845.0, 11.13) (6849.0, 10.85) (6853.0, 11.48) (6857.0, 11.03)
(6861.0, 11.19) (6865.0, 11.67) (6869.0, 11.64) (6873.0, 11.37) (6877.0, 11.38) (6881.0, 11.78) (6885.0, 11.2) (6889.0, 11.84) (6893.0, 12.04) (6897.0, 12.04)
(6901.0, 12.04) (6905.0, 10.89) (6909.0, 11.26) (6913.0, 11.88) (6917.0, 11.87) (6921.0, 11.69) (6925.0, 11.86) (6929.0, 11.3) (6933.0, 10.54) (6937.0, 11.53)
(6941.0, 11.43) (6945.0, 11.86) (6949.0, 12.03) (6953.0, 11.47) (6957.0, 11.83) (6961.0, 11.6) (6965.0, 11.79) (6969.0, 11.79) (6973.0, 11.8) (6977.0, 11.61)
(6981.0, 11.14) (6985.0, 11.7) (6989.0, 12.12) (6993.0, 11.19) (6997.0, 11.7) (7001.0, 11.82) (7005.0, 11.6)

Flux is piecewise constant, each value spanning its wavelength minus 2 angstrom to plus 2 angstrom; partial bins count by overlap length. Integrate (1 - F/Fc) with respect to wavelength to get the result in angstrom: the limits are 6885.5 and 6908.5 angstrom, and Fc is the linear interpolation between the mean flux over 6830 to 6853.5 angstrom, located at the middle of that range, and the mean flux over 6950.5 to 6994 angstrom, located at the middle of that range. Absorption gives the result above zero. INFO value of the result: -0.6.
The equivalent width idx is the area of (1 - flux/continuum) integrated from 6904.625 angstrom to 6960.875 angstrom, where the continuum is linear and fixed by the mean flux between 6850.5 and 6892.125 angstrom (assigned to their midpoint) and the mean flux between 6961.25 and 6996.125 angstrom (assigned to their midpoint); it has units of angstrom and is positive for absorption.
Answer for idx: 0.1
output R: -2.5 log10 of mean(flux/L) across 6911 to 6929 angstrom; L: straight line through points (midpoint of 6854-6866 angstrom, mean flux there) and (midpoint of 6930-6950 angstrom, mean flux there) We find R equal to -0.03 mag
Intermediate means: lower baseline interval 11.3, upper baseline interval 11.4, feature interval 11.8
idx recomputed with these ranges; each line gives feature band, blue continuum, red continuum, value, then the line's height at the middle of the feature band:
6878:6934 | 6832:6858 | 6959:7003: -0.90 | 11.4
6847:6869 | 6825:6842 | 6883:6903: 0.51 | 11.5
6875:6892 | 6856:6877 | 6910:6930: -0.12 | 11.5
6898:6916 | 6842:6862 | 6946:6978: -0.20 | 11.4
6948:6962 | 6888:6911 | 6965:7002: -0.07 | 11.7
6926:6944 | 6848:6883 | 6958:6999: 0.43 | 11.5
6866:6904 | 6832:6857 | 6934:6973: -0.94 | 11.4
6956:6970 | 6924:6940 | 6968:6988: -0.28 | 11.5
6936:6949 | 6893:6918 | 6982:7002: 0.00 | 11.7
